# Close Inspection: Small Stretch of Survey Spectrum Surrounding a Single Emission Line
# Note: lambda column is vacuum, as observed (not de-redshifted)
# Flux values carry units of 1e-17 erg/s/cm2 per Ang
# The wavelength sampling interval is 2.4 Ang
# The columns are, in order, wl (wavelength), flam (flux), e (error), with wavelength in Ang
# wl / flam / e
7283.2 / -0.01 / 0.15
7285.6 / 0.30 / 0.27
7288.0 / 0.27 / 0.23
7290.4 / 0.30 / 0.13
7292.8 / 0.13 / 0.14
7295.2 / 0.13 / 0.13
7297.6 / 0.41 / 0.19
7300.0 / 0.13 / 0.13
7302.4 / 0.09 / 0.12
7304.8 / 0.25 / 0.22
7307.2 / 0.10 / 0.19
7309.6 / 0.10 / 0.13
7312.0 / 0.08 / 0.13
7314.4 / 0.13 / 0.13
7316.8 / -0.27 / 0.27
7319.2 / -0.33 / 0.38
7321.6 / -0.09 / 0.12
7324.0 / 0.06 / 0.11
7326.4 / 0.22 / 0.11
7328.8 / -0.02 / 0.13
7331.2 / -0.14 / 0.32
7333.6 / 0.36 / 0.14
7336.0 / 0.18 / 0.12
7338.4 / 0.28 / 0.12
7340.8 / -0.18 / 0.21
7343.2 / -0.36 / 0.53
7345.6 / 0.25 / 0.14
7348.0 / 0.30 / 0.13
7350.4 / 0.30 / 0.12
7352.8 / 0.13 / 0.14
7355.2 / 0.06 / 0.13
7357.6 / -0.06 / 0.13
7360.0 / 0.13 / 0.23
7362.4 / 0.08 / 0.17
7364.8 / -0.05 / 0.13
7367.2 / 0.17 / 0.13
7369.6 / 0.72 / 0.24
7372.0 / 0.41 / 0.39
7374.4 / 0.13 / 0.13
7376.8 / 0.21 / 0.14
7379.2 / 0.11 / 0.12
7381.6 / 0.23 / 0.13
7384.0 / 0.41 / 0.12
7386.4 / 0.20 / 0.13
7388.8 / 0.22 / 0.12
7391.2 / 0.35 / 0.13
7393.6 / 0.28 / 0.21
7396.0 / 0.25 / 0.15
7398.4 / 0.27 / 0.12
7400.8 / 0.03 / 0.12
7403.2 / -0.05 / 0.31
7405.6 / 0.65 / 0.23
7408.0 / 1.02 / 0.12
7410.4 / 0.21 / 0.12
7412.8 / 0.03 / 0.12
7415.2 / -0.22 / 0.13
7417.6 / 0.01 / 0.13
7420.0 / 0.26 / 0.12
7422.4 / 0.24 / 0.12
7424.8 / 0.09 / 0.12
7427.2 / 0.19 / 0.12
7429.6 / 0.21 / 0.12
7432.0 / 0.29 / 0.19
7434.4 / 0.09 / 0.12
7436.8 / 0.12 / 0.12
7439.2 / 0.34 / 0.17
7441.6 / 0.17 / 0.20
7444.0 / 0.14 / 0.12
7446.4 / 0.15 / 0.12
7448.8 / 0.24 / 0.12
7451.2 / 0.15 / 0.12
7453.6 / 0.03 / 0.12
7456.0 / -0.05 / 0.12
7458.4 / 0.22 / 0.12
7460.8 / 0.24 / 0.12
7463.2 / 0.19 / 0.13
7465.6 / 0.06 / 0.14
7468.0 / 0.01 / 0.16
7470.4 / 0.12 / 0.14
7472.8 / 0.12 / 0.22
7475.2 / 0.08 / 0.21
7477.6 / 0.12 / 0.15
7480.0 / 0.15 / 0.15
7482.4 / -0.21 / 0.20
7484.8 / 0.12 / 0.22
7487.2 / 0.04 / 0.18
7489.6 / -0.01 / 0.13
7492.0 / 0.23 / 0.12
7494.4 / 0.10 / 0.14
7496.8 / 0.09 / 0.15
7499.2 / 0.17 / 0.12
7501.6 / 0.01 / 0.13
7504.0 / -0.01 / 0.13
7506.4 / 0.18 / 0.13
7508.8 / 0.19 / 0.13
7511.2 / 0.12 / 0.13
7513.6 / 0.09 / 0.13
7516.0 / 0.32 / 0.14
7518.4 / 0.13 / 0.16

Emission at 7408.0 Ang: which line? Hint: H-gamma 4340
